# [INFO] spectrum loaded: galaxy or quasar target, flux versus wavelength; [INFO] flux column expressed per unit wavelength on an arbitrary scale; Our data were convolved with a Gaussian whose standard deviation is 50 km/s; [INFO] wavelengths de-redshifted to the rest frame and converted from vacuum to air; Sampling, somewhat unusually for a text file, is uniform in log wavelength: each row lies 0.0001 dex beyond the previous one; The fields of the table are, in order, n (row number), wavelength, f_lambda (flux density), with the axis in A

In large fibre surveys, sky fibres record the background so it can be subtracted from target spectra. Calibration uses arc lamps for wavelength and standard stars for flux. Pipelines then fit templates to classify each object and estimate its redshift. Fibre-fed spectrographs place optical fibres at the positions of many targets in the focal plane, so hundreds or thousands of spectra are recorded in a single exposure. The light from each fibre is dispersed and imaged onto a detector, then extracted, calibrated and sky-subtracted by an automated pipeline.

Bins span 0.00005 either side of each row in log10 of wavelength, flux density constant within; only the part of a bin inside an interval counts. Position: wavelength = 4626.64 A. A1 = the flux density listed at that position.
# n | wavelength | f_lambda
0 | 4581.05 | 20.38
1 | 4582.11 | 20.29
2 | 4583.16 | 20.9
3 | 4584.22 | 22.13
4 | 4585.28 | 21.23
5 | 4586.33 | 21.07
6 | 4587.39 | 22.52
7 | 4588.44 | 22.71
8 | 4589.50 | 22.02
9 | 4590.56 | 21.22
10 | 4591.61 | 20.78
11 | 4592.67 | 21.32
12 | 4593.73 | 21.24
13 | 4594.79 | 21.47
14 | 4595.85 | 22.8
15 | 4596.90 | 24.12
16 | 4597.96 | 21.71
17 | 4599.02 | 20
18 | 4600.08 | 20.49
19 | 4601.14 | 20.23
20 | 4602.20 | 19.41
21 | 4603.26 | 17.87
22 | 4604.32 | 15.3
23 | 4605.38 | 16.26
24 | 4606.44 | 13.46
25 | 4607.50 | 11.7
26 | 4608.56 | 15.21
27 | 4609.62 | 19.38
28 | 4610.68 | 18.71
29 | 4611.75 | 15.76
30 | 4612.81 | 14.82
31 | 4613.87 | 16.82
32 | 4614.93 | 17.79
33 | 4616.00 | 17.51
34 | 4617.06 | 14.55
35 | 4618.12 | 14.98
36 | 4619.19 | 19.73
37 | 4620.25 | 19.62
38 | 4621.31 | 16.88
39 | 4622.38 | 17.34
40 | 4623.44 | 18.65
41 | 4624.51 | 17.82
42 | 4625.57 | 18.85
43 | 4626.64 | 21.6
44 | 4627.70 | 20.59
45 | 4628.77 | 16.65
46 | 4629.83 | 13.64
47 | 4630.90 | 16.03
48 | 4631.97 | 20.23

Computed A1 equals 21.6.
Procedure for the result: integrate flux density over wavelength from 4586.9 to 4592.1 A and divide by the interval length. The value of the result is 21.9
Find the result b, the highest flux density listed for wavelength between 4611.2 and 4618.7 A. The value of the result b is 17.79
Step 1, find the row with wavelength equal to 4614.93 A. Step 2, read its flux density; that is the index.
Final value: 17.79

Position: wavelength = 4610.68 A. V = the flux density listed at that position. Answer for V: 18.71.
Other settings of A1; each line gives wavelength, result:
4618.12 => 14.98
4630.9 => 16.03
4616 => 17.51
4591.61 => 20.78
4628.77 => 16.65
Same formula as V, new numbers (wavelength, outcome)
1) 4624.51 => 17.82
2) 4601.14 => 20.23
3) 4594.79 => 21.47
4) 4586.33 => 21.07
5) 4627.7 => 20.59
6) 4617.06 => 14.55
